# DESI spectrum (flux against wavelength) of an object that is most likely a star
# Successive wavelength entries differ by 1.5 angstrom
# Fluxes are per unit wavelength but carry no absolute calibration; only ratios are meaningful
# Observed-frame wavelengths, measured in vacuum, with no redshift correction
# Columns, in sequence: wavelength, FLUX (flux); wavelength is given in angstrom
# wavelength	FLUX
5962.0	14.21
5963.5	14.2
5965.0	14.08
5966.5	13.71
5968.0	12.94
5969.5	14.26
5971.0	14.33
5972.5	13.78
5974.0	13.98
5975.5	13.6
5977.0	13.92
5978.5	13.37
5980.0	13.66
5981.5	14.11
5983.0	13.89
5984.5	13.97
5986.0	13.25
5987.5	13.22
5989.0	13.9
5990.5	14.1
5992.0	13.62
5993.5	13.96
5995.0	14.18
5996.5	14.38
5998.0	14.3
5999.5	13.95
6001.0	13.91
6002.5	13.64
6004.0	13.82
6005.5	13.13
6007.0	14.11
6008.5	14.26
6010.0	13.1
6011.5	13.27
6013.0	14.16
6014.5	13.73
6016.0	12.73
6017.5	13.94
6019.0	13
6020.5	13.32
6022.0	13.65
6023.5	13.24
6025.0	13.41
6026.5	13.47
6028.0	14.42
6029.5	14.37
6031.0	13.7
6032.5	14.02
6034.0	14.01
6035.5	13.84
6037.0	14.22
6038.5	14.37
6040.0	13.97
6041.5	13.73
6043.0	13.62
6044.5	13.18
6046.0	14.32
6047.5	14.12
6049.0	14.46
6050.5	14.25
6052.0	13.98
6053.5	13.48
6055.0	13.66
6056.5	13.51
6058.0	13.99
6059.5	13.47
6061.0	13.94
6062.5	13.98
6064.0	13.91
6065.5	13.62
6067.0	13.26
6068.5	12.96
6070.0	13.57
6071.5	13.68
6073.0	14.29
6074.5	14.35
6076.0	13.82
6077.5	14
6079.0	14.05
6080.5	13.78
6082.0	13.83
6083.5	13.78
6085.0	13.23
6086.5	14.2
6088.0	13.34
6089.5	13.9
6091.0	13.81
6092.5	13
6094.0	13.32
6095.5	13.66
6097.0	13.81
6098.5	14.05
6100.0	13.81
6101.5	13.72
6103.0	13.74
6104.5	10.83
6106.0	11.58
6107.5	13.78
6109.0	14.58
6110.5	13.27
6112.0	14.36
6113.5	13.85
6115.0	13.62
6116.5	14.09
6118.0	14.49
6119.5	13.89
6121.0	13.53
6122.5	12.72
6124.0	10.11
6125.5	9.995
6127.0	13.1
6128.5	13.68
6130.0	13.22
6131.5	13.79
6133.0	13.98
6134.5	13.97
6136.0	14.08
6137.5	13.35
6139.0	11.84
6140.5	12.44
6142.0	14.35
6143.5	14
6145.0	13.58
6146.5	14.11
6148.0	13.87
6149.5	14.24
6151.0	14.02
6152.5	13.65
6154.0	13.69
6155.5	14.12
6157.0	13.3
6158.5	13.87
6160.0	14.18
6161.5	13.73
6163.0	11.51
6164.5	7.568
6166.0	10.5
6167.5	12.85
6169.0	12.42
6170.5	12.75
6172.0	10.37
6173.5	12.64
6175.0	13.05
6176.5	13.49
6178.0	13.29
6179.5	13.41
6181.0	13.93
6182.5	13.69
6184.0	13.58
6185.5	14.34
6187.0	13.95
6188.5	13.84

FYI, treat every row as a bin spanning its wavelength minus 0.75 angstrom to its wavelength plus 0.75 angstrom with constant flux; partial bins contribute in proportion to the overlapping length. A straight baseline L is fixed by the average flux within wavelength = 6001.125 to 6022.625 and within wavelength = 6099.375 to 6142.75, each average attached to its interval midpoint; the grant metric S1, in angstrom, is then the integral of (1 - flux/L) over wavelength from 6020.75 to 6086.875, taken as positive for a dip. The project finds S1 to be -1.91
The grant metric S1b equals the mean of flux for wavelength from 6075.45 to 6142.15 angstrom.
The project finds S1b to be 13.4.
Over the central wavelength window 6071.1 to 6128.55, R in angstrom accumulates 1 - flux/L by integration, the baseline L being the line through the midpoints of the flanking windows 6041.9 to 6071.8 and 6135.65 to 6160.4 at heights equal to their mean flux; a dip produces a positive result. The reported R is 1.1 angstrom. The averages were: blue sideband 13.7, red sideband 13.7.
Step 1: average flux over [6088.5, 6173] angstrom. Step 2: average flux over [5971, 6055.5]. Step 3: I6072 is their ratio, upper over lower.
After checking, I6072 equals 1.0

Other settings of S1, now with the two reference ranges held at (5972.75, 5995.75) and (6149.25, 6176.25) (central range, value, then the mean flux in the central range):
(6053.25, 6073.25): -0.5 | 13.7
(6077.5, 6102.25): -1.1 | 13.7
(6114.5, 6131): 0.0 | 13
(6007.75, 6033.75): -0.2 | 13.6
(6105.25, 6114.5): -0.4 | 13.6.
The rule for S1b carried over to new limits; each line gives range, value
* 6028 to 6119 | 13.8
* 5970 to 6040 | 13.8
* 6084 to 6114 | 13.5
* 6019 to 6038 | 13.8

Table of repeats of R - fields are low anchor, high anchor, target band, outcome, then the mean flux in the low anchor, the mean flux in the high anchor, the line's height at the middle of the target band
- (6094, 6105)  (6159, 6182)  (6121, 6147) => -0.3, 13.4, 12.4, 12.9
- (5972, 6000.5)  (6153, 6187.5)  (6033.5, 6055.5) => -0.7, 13.9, 12.9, 13.5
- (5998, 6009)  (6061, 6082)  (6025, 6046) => -0.1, 13.9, 13.8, 13.8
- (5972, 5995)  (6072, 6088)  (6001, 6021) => 0.3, 13.8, 13.9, 13.8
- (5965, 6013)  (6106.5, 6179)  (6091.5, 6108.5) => 0.1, 13.8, 13.1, 13.3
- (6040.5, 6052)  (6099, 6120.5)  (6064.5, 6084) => 0.0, 14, 13.5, 13.8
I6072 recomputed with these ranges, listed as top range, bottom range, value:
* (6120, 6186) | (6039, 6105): 0.95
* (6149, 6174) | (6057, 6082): 0.92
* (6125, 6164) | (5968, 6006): 0.97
